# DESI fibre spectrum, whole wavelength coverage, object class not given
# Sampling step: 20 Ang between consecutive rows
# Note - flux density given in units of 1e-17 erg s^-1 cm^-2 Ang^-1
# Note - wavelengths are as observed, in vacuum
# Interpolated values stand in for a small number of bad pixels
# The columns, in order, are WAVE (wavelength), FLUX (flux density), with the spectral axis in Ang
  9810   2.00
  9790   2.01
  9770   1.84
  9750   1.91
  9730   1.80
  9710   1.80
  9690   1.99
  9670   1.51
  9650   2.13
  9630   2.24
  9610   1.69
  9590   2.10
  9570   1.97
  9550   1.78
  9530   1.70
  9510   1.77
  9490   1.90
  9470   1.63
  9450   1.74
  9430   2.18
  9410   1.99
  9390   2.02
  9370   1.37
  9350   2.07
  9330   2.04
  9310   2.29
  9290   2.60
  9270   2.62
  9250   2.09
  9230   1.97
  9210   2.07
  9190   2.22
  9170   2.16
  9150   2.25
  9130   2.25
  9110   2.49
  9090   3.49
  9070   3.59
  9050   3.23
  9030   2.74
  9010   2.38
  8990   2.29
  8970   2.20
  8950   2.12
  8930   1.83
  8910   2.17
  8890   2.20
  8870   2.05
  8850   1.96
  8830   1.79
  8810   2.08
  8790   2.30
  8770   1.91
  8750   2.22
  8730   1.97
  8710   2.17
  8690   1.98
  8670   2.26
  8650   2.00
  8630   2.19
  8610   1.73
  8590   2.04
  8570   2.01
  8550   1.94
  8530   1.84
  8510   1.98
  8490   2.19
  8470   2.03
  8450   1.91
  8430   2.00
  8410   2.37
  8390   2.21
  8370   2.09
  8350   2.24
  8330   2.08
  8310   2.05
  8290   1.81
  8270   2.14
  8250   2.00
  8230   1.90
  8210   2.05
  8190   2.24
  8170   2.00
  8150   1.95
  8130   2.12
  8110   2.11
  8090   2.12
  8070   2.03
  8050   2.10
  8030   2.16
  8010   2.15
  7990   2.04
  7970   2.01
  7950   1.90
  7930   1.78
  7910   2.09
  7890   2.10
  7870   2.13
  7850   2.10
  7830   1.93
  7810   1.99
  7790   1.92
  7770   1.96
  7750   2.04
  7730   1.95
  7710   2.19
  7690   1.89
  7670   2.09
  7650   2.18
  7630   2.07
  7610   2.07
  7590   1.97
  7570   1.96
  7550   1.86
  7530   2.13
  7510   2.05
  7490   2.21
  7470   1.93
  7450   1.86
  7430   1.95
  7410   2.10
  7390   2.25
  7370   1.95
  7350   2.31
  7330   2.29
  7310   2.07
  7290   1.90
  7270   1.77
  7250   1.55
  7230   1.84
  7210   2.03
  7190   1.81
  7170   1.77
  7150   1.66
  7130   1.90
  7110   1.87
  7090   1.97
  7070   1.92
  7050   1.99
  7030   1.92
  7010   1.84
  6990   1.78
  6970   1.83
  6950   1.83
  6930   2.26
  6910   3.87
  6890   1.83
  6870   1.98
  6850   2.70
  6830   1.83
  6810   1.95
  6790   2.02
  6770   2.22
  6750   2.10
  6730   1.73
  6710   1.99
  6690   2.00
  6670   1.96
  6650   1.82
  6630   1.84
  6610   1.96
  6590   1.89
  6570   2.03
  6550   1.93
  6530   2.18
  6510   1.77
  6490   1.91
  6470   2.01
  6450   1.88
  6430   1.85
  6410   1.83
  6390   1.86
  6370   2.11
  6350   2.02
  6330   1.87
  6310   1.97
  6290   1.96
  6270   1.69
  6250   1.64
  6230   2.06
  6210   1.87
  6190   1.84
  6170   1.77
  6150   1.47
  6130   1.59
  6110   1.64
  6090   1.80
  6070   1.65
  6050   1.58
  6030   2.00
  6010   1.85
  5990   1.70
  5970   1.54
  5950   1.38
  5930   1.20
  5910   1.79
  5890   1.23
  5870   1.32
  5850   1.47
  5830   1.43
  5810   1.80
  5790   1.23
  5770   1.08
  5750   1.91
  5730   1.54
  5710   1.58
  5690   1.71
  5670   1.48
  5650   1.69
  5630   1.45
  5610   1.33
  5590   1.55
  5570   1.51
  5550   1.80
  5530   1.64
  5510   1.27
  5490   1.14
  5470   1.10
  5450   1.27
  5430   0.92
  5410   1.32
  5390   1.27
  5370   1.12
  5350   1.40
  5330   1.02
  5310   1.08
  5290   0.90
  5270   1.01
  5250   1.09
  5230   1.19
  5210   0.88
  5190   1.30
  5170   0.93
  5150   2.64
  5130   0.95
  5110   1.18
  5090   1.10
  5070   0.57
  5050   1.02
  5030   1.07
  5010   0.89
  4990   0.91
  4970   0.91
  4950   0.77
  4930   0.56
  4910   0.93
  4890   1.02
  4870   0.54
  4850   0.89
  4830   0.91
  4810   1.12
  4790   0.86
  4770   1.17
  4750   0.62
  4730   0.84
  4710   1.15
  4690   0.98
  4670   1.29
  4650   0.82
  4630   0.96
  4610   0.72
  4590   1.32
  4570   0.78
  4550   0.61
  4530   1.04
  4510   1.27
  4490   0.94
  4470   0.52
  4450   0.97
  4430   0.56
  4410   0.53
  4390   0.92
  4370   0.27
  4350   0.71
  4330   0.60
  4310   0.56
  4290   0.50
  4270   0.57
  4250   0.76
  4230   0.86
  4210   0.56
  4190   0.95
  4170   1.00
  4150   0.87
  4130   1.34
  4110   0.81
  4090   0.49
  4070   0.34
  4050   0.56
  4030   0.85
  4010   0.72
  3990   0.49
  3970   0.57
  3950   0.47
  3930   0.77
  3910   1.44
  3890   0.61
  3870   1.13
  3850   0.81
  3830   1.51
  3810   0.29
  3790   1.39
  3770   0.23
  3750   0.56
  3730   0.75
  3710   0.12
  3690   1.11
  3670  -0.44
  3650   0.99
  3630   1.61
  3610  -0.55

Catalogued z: 0.380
